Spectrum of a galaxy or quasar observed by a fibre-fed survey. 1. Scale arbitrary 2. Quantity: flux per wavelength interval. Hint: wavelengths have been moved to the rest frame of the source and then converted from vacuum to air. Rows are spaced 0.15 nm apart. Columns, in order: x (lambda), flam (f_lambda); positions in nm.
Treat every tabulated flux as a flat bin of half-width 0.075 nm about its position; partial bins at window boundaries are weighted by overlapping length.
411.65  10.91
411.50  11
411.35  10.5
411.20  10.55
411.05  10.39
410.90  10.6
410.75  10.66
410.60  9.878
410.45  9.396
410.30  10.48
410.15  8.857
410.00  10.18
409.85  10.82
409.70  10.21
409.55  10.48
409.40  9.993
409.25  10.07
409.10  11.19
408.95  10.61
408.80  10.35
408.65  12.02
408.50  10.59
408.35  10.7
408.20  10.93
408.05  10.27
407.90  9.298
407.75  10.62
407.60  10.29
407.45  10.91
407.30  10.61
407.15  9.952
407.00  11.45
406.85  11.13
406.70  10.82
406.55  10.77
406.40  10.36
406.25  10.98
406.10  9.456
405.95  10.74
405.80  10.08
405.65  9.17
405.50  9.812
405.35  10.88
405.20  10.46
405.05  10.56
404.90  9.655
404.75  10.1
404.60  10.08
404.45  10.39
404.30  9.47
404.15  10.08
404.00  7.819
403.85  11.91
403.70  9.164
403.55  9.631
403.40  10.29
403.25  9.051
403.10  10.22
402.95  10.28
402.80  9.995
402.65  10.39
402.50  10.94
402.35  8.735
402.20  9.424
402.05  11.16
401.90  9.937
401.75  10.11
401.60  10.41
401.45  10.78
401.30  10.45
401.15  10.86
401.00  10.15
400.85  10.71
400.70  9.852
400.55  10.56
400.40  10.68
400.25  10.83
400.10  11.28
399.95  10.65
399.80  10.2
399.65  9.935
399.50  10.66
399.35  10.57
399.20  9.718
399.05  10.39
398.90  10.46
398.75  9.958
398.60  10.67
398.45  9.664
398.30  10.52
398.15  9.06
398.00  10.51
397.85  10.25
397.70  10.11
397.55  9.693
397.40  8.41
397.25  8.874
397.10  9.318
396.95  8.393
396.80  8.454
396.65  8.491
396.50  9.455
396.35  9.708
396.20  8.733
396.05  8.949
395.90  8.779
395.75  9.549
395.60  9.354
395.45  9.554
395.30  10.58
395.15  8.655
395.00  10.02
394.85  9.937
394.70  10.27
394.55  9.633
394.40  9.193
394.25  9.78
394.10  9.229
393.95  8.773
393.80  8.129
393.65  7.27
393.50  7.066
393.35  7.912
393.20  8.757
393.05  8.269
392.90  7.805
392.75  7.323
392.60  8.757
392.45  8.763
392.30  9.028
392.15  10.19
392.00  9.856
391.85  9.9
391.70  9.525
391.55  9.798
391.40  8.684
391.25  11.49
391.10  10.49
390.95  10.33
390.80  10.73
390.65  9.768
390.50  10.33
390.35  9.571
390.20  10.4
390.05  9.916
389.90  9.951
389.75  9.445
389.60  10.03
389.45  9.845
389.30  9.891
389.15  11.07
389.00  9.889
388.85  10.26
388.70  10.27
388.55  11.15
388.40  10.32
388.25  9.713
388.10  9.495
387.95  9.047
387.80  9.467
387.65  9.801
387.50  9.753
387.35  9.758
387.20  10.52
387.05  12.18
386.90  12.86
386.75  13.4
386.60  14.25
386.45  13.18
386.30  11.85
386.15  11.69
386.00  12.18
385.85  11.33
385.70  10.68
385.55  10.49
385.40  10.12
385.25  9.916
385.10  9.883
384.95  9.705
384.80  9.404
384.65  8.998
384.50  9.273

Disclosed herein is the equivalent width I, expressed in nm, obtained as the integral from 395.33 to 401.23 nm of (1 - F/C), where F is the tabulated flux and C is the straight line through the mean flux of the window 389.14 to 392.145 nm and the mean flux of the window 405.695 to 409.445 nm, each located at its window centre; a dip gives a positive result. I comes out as 0.24 nm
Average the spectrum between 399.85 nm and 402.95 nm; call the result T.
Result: 10.4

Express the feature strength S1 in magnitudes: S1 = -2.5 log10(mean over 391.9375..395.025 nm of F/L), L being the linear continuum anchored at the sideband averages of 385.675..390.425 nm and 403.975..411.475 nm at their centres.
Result 0.20 mag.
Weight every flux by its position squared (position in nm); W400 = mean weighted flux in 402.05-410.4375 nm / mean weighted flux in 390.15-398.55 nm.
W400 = 1.17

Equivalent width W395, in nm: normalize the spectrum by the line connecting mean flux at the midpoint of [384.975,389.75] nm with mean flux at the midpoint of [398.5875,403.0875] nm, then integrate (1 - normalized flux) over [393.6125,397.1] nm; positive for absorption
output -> 0.438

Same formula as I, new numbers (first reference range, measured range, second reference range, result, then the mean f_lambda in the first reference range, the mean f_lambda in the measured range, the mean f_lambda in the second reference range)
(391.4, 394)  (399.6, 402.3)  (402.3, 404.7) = -0.229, 8.65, 10.4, 9.92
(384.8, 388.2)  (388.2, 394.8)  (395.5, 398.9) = 0.466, 10.9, 9.52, 9.43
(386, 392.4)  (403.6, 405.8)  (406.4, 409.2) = 0.140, 10.5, 9.97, 10.7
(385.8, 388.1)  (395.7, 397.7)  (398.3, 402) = 0.306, 11.4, 9.02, 10.4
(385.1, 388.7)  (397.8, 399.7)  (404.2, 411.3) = 0.079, 11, 10.2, 10.4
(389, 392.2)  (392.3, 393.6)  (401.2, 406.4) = 0.250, 10.1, 8.12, 10.1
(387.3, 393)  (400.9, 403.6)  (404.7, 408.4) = 0.018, 9.78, 10.2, 10.4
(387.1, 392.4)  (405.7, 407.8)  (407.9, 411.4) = -0.046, 10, 10.6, 10.4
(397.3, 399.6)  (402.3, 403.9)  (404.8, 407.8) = 0.034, 10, 10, 10.4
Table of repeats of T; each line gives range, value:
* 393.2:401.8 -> 9.68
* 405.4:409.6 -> 10.5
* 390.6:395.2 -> 9.2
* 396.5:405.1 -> 10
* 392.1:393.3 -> 8.56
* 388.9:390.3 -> 10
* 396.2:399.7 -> 9.68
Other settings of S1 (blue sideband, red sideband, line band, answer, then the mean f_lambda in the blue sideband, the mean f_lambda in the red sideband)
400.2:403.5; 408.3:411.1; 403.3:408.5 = 0.01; 10.3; 10.4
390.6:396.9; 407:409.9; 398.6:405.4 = -0.03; 9.21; 10.5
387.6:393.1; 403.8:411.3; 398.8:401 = -0.04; 9.75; 10.3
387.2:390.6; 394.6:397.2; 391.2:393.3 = 0.06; 9.98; 9.3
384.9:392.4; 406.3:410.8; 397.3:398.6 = 0.07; 10.5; 10.5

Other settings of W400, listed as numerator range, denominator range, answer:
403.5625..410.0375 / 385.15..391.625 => 1.07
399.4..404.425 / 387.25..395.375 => 1.13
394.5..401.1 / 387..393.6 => 1.06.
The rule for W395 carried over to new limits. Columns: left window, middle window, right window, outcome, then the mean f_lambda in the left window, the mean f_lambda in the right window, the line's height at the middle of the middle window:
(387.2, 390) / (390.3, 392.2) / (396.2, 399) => -0.041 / 9.97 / 9.54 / 9.84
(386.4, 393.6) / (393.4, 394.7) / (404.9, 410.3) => 0.177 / 9.98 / 10.4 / 10.1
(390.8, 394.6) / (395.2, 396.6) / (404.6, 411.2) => -0.005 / 9.07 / 10.4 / 9.35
